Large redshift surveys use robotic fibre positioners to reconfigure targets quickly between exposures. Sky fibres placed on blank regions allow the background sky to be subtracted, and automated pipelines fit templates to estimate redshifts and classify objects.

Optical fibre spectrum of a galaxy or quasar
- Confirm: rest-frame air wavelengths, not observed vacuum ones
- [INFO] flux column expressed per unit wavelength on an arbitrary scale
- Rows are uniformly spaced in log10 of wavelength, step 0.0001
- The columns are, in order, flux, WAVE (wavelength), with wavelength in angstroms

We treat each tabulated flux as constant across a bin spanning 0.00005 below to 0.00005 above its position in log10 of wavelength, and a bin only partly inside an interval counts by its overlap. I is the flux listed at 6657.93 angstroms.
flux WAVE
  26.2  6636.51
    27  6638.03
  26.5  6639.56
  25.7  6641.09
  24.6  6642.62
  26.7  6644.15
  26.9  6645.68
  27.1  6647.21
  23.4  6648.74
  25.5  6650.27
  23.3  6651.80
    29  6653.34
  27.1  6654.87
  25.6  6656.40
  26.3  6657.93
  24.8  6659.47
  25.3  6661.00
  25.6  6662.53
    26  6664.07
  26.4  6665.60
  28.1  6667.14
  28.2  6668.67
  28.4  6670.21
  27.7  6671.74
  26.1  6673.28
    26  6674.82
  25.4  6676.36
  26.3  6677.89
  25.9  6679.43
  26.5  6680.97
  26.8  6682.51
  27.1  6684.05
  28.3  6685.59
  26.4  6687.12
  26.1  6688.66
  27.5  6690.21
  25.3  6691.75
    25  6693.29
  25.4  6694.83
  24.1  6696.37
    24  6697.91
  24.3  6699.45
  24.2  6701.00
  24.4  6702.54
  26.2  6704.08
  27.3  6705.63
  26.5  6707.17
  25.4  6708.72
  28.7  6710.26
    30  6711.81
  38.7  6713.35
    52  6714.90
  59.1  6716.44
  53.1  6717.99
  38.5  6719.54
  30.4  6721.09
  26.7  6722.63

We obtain 26.3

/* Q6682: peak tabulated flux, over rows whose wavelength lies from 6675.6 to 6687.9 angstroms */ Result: 28.3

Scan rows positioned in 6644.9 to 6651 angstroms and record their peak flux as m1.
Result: 27.1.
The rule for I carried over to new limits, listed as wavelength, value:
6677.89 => 26.3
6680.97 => 26.5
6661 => 25.3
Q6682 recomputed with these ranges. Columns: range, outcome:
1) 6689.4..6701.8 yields 27.5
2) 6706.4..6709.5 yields 26.5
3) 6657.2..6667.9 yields 28.1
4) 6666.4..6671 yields 28.4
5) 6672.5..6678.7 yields 26.3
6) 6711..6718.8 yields 59.1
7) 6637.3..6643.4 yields 27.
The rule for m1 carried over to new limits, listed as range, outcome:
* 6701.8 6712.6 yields 30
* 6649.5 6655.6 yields 29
